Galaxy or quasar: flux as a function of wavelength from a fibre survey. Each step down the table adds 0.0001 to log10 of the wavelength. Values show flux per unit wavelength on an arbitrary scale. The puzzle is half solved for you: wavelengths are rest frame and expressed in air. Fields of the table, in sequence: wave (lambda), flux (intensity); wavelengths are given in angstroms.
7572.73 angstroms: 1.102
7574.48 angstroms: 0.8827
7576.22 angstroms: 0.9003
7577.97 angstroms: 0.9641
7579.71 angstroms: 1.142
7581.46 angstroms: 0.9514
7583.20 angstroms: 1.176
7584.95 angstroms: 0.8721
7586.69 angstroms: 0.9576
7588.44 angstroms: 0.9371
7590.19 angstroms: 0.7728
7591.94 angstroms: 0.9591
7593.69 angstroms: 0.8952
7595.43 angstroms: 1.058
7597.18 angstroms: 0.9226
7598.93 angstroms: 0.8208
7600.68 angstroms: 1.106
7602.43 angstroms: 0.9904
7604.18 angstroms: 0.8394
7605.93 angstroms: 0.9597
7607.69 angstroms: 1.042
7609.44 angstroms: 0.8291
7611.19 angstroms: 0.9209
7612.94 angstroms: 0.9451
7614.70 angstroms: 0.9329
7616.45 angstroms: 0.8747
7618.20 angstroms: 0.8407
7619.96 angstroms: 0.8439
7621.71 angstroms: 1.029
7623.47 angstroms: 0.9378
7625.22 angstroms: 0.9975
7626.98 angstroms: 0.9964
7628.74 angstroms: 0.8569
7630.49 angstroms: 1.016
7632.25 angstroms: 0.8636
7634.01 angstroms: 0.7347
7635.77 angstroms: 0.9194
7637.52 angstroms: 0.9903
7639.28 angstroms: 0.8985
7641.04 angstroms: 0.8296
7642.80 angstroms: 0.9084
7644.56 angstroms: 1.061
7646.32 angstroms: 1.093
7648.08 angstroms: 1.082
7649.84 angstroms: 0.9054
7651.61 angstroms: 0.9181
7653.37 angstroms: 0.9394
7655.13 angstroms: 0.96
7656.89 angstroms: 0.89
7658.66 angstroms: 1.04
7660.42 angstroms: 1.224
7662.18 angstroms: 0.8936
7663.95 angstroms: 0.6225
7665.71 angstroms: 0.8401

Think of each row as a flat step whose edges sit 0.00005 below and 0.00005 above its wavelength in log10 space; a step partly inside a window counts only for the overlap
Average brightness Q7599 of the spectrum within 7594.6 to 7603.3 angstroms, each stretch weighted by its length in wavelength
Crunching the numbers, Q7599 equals 0.979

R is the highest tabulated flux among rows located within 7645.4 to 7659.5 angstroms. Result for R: 1.093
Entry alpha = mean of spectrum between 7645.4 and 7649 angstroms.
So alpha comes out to 1.09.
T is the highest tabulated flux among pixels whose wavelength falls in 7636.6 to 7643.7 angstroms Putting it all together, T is 0.9903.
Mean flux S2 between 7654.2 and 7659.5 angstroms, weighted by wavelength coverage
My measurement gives 0.962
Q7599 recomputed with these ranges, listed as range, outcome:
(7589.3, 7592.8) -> 0.865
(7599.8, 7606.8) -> 0.974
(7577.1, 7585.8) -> 1.02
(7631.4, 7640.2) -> 0.881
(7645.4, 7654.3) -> 0.988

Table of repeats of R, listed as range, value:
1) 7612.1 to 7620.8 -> 0.9451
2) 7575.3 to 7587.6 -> 1.176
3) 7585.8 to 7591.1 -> 0.9576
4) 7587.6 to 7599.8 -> 1.058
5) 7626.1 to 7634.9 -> 1.016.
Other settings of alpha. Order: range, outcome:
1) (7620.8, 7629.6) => 0.963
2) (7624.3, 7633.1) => 0.946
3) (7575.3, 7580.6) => 1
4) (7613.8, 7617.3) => 0.903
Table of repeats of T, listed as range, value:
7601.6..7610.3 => 1.042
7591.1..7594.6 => 0.9591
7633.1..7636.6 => 0.9194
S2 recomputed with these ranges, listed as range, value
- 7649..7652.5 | 0.91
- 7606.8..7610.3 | 0.934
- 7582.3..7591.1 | 0.943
